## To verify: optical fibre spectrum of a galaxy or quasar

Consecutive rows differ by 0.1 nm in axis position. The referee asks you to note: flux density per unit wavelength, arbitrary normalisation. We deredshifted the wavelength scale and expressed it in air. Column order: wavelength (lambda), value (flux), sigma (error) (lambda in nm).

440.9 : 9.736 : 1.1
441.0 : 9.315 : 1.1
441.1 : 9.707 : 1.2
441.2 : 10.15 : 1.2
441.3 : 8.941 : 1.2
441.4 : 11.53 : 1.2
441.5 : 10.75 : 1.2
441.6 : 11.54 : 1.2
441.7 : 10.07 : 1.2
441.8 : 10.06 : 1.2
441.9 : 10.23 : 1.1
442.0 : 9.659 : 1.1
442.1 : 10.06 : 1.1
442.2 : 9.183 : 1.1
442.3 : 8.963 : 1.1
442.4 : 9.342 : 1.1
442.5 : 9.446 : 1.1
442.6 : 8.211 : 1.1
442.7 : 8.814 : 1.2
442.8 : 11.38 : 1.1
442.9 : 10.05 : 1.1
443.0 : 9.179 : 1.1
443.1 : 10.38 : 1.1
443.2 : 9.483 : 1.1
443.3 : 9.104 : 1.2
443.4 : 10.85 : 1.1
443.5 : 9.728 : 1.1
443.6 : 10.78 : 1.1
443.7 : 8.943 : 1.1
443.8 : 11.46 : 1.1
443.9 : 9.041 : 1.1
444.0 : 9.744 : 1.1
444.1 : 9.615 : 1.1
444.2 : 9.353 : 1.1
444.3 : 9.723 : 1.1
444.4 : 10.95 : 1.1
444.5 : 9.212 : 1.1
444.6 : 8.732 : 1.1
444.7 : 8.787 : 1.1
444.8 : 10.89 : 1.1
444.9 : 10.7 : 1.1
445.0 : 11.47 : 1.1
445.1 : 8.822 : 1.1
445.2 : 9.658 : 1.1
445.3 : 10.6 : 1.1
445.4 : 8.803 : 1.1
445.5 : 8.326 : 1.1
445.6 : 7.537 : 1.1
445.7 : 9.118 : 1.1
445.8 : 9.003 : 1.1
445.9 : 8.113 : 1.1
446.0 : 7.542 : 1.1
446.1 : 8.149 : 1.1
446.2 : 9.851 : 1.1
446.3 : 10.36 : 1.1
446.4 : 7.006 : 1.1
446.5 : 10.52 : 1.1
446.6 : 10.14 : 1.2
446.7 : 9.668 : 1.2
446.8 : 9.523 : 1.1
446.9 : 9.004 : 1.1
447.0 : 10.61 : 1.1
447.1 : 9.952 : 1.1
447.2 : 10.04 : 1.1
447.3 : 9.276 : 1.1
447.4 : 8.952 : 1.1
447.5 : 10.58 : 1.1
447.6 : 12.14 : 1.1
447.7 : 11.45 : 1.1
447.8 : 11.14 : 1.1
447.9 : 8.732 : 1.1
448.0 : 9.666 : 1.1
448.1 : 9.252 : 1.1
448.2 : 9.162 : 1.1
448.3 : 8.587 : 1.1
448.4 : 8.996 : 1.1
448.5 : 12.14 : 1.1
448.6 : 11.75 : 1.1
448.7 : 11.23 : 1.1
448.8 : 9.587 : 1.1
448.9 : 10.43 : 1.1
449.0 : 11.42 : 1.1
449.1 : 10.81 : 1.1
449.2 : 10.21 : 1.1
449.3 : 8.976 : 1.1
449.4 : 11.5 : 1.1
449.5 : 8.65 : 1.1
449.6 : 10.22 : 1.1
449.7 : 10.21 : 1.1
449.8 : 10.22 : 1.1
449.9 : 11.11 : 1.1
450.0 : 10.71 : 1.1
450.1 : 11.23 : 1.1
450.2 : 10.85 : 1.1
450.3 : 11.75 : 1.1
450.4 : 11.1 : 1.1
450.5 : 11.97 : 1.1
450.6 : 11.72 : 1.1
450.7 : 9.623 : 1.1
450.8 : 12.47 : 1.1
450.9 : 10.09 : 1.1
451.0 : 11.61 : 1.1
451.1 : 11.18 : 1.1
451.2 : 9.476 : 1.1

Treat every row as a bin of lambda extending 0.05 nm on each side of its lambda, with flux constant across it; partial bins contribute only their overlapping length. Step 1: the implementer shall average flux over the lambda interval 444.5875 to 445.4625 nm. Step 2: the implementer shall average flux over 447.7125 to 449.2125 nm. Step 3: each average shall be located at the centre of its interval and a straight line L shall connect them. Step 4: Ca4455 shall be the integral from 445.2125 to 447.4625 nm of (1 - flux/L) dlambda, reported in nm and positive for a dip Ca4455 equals 0.18 nm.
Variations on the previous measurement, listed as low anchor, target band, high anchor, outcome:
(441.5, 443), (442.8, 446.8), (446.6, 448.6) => 0.138 nm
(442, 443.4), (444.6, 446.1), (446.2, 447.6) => 0.077 nm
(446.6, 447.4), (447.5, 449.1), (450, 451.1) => -0.023 nm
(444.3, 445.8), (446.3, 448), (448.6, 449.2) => 0.045 nm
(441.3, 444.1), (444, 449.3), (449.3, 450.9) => 0.326 nm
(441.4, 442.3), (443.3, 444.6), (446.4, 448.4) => 0.024 nm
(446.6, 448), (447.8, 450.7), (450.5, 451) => 0.067 nm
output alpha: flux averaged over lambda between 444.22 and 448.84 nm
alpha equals 9.68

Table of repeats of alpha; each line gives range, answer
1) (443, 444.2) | 9.87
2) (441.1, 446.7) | 9.64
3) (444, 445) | 9.86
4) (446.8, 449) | 10.1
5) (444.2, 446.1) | 9.3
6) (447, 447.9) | 10.4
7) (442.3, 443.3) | 9.53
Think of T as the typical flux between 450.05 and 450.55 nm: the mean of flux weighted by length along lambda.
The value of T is 11.4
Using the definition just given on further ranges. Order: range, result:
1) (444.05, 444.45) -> 9.91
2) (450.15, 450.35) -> 11.3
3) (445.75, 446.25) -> 8.53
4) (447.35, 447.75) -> 10.8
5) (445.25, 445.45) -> 9.7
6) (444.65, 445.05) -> 10.5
